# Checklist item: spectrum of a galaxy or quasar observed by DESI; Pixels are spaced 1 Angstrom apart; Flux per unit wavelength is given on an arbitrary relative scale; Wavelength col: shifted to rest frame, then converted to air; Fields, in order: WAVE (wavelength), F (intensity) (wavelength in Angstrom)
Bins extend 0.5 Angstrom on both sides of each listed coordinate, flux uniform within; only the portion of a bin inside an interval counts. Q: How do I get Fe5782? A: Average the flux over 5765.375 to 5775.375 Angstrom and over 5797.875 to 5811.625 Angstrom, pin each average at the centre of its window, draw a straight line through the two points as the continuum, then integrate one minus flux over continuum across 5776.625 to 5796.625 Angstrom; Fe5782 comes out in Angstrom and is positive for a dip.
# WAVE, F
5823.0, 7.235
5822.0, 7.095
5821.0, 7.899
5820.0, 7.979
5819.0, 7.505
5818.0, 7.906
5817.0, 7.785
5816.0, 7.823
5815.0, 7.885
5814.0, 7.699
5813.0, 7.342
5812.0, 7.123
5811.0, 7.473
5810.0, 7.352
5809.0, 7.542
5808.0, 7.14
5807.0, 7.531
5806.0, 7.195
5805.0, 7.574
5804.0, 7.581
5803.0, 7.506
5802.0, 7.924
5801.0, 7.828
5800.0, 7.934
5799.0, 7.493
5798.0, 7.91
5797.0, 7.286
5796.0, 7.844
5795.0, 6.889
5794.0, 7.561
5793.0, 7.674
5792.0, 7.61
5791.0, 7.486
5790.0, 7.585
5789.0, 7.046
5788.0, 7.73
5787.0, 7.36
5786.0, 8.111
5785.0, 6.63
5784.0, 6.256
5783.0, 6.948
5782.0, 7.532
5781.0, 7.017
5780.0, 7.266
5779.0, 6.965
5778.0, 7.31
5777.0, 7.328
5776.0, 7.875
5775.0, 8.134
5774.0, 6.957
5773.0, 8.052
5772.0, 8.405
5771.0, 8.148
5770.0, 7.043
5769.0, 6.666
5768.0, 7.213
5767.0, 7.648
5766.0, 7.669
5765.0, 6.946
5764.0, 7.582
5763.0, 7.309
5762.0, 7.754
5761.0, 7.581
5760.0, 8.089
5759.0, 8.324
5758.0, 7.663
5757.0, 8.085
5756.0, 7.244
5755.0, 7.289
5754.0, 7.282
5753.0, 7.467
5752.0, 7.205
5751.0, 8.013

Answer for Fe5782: 0.7 Angstrom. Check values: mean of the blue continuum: 7.58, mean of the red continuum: 7.56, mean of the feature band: 7.31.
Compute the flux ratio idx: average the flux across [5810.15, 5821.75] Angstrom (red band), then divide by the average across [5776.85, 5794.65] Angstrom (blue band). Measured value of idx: 1.05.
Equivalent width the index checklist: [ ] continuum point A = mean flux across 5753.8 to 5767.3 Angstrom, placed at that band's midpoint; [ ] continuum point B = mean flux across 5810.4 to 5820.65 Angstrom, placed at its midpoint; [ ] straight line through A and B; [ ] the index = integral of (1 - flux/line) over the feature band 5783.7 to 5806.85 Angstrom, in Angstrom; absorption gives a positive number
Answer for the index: 0.4 Angstrom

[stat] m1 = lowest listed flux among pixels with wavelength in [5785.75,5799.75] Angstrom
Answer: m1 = 6.889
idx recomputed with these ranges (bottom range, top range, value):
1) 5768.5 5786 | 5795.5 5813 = 1.03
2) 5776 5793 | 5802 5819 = 1.03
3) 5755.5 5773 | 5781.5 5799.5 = 0.97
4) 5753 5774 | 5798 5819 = 1.00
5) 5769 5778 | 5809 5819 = 0.99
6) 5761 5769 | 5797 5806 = 1.04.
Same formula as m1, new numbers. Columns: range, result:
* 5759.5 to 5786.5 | 6.256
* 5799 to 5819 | 7.123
